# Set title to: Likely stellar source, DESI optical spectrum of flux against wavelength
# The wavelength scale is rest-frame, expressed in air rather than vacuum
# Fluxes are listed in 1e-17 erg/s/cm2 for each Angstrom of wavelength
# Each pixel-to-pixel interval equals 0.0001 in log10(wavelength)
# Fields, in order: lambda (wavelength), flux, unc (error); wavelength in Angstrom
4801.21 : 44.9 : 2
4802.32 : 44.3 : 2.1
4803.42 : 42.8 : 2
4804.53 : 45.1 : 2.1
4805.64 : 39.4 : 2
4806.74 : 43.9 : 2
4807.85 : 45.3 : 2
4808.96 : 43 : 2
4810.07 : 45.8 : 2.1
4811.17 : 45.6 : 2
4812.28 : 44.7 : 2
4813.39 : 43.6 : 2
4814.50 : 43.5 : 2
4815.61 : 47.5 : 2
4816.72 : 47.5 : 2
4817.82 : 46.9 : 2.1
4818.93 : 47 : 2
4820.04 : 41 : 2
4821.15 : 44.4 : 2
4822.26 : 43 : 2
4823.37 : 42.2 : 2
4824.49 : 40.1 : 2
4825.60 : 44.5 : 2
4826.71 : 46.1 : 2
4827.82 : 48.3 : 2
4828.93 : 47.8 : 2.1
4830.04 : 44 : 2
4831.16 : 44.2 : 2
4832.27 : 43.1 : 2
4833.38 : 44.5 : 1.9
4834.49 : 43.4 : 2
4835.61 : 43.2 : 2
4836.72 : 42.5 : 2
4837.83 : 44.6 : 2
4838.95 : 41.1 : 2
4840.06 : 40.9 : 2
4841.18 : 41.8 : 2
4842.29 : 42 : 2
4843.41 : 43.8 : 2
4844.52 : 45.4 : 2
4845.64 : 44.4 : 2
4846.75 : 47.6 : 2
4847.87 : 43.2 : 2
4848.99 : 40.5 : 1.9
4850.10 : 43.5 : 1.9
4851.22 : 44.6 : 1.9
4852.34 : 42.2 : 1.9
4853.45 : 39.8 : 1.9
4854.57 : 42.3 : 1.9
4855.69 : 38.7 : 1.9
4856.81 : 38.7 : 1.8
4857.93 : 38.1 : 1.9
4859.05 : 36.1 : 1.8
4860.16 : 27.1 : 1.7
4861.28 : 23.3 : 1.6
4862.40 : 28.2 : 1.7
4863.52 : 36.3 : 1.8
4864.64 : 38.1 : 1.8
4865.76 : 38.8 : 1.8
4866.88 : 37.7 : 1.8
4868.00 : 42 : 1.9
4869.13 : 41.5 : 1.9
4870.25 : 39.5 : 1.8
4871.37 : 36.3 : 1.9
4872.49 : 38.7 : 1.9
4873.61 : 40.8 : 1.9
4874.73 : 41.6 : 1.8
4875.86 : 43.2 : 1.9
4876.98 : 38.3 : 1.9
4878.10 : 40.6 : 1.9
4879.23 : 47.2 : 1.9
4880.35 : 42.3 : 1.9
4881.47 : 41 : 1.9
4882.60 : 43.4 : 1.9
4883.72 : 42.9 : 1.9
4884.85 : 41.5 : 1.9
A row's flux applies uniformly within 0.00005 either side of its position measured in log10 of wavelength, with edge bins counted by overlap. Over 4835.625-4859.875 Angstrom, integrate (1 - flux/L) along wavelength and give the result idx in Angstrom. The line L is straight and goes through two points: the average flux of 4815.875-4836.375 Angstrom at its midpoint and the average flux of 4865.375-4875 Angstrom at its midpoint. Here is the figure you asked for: 0.17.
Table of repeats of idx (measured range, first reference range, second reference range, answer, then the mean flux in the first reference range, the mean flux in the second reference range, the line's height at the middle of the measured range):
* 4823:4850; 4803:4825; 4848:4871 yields -1.77 Angstrom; 44.1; 37.9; 41.1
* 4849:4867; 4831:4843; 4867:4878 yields 1.78 Angstrom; 42.8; 40.1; 41.2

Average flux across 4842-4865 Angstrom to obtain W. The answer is 39.2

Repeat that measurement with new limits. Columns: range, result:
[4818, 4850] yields 43.8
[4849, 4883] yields 39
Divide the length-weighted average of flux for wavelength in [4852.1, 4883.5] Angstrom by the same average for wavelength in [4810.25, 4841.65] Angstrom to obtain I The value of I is 0.9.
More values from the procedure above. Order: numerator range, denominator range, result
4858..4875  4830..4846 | 0.84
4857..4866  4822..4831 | 0.75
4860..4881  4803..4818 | 0.86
